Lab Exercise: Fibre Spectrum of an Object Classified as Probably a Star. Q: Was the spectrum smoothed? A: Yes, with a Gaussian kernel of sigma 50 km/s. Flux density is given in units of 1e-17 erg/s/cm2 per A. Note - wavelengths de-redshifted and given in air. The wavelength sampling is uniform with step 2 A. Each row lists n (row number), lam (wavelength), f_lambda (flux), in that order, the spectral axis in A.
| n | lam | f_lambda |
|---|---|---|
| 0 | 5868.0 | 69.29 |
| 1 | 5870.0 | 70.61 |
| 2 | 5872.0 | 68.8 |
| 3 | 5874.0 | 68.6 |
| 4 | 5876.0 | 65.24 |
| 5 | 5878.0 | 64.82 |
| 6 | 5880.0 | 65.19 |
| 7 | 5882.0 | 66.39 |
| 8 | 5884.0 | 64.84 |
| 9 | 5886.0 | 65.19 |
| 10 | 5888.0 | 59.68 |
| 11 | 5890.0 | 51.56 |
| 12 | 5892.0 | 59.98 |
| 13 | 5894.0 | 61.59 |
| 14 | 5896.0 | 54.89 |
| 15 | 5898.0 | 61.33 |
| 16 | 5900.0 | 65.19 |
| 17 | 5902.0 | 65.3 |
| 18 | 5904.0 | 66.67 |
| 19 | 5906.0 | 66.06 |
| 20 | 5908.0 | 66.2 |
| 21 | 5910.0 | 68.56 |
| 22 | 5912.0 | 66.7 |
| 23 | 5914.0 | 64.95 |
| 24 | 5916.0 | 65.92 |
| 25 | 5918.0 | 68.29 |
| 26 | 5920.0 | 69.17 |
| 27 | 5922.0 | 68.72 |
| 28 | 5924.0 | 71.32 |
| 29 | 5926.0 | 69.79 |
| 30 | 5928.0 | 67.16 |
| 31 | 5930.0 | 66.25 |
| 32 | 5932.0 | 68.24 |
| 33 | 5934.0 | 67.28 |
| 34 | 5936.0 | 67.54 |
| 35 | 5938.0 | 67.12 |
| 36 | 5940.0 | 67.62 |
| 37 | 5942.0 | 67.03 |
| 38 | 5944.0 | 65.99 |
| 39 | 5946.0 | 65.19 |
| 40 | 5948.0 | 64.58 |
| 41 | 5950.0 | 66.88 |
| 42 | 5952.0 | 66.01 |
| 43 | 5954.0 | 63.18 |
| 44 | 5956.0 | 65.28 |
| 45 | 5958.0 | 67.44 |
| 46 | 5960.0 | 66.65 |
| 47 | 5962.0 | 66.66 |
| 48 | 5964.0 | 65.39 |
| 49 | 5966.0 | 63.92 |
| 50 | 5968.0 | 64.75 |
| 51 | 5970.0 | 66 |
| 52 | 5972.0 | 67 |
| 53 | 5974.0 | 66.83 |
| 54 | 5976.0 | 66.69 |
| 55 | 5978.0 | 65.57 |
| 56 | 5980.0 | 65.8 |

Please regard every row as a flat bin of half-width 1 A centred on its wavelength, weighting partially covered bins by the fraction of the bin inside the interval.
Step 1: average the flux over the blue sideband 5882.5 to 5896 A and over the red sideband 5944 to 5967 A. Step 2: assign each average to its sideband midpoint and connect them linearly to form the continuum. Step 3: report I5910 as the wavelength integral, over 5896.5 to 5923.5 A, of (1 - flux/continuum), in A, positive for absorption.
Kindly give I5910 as -1.9 A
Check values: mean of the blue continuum 60.3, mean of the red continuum 65.6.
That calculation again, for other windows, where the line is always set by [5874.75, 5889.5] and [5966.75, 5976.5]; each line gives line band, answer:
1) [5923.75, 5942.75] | -0.7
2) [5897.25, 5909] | -0.1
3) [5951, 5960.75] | 0.0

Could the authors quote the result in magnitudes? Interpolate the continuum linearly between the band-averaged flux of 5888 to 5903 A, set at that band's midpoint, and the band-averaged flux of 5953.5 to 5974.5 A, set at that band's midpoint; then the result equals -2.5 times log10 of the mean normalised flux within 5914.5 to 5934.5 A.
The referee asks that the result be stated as -0.10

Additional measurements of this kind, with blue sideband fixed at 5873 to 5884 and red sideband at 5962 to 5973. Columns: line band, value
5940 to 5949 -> 0.00 mag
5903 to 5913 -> -0.02 mag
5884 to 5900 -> 0.10 mag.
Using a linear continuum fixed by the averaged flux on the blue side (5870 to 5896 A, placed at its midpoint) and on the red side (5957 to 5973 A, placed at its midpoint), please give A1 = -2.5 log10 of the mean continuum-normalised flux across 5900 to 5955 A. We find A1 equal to -0.03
